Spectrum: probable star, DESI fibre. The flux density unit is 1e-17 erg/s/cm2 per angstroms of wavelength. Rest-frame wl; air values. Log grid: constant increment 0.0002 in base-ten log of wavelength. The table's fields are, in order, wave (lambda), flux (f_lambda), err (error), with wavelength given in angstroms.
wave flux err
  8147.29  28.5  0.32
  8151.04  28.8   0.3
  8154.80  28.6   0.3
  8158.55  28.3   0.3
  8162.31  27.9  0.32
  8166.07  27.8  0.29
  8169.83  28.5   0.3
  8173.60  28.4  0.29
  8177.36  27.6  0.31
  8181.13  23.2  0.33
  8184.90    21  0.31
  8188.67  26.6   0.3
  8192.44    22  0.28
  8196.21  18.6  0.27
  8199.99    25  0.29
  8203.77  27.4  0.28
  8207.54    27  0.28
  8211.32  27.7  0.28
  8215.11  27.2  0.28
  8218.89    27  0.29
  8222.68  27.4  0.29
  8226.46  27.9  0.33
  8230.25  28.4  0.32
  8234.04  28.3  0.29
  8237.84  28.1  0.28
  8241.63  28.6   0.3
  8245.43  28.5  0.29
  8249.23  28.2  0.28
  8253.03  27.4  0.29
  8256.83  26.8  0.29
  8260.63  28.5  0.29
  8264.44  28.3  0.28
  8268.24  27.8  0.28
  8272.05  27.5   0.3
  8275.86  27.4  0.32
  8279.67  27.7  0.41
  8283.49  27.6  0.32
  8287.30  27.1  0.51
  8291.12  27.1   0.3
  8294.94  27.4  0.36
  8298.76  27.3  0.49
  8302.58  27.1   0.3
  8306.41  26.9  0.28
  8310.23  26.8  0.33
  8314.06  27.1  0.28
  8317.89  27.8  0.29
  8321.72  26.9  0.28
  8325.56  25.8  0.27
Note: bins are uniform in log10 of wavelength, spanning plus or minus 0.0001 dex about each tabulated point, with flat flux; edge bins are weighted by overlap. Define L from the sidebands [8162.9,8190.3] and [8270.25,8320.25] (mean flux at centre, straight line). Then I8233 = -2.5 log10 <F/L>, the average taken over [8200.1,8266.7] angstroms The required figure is -0.040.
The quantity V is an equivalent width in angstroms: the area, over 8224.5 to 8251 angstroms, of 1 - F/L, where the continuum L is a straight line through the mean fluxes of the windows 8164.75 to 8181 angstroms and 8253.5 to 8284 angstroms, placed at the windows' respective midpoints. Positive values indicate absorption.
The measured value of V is -0.6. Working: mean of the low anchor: 27.6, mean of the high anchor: 27.7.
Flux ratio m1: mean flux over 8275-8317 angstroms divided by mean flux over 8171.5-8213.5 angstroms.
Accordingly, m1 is 1.1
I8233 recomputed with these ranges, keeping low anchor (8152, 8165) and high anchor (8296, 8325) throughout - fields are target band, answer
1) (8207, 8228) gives 0.017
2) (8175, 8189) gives 0.148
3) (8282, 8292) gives -0.001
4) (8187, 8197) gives 0.226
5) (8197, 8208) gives 0.094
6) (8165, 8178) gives 0.001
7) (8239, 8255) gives -0.023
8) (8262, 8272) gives -0.022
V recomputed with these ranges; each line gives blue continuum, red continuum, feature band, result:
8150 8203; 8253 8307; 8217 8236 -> -0.83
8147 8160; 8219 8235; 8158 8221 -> 5.19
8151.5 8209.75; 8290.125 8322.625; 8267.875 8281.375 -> -0.36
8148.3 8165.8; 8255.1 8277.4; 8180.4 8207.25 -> 4.31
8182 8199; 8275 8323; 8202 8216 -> -2.55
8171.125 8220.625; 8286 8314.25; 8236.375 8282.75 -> -2.62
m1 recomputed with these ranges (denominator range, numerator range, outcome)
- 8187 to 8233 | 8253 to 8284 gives 1.06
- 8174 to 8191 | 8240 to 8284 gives 1.12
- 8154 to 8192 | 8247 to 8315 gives 1.03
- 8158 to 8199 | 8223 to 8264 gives 1.11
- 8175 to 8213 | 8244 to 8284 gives 1.13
